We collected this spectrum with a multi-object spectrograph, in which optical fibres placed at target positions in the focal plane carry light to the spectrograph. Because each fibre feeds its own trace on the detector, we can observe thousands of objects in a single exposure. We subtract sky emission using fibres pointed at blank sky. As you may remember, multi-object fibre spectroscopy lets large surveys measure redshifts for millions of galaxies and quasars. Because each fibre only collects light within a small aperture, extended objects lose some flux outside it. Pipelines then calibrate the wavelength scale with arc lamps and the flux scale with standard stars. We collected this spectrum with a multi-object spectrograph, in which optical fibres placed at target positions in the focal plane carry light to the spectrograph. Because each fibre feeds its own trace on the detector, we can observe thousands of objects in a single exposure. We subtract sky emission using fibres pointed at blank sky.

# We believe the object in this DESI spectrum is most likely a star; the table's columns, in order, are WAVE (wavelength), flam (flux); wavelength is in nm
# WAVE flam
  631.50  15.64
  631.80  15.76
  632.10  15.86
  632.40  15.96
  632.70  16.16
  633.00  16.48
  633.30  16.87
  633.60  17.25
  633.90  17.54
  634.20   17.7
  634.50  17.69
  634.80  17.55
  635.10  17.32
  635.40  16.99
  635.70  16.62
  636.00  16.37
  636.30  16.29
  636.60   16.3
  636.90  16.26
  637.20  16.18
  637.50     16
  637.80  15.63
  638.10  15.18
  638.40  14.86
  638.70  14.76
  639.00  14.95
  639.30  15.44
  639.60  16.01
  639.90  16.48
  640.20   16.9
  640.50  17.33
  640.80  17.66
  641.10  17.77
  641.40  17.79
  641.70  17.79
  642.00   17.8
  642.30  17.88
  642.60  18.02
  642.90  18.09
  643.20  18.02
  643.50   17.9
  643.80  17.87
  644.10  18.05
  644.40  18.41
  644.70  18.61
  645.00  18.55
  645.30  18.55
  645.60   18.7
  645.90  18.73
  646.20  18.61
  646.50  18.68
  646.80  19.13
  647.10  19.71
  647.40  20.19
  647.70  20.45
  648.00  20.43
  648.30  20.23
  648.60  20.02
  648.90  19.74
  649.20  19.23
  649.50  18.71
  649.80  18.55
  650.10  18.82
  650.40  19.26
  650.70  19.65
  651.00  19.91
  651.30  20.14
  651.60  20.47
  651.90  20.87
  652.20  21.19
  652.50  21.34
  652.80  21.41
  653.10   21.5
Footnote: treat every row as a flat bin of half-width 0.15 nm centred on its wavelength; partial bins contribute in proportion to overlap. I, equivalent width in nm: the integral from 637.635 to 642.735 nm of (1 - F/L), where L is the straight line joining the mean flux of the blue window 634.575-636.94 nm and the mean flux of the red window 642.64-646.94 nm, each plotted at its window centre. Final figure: 0.29 nm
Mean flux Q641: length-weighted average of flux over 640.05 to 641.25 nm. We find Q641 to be 17.4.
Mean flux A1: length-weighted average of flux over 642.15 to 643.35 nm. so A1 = 18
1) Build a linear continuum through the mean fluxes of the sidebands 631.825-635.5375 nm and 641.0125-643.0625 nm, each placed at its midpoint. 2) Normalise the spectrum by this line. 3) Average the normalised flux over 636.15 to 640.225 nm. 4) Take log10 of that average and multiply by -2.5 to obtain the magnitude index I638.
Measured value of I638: 0.11 mag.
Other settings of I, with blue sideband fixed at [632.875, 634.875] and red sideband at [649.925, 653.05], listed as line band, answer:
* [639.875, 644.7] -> 0.25 nm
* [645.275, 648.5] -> 0.02 nm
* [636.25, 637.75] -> 0.14 nm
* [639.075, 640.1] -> 0.13 nm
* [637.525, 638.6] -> 0.16 nm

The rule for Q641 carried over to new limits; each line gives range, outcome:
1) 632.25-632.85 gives 16.1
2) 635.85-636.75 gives 16.3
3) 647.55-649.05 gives 20.2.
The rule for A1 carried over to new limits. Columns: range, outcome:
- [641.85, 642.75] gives 17.9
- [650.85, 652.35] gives 20.5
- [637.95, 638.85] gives 14.9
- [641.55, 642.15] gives 17.8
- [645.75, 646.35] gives 18.7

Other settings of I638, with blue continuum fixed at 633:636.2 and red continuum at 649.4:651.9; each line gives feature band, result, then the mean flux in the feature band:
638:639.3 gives 0.18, 15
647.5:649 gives -0.06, 20.2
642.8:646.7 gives 0.02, 18.4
